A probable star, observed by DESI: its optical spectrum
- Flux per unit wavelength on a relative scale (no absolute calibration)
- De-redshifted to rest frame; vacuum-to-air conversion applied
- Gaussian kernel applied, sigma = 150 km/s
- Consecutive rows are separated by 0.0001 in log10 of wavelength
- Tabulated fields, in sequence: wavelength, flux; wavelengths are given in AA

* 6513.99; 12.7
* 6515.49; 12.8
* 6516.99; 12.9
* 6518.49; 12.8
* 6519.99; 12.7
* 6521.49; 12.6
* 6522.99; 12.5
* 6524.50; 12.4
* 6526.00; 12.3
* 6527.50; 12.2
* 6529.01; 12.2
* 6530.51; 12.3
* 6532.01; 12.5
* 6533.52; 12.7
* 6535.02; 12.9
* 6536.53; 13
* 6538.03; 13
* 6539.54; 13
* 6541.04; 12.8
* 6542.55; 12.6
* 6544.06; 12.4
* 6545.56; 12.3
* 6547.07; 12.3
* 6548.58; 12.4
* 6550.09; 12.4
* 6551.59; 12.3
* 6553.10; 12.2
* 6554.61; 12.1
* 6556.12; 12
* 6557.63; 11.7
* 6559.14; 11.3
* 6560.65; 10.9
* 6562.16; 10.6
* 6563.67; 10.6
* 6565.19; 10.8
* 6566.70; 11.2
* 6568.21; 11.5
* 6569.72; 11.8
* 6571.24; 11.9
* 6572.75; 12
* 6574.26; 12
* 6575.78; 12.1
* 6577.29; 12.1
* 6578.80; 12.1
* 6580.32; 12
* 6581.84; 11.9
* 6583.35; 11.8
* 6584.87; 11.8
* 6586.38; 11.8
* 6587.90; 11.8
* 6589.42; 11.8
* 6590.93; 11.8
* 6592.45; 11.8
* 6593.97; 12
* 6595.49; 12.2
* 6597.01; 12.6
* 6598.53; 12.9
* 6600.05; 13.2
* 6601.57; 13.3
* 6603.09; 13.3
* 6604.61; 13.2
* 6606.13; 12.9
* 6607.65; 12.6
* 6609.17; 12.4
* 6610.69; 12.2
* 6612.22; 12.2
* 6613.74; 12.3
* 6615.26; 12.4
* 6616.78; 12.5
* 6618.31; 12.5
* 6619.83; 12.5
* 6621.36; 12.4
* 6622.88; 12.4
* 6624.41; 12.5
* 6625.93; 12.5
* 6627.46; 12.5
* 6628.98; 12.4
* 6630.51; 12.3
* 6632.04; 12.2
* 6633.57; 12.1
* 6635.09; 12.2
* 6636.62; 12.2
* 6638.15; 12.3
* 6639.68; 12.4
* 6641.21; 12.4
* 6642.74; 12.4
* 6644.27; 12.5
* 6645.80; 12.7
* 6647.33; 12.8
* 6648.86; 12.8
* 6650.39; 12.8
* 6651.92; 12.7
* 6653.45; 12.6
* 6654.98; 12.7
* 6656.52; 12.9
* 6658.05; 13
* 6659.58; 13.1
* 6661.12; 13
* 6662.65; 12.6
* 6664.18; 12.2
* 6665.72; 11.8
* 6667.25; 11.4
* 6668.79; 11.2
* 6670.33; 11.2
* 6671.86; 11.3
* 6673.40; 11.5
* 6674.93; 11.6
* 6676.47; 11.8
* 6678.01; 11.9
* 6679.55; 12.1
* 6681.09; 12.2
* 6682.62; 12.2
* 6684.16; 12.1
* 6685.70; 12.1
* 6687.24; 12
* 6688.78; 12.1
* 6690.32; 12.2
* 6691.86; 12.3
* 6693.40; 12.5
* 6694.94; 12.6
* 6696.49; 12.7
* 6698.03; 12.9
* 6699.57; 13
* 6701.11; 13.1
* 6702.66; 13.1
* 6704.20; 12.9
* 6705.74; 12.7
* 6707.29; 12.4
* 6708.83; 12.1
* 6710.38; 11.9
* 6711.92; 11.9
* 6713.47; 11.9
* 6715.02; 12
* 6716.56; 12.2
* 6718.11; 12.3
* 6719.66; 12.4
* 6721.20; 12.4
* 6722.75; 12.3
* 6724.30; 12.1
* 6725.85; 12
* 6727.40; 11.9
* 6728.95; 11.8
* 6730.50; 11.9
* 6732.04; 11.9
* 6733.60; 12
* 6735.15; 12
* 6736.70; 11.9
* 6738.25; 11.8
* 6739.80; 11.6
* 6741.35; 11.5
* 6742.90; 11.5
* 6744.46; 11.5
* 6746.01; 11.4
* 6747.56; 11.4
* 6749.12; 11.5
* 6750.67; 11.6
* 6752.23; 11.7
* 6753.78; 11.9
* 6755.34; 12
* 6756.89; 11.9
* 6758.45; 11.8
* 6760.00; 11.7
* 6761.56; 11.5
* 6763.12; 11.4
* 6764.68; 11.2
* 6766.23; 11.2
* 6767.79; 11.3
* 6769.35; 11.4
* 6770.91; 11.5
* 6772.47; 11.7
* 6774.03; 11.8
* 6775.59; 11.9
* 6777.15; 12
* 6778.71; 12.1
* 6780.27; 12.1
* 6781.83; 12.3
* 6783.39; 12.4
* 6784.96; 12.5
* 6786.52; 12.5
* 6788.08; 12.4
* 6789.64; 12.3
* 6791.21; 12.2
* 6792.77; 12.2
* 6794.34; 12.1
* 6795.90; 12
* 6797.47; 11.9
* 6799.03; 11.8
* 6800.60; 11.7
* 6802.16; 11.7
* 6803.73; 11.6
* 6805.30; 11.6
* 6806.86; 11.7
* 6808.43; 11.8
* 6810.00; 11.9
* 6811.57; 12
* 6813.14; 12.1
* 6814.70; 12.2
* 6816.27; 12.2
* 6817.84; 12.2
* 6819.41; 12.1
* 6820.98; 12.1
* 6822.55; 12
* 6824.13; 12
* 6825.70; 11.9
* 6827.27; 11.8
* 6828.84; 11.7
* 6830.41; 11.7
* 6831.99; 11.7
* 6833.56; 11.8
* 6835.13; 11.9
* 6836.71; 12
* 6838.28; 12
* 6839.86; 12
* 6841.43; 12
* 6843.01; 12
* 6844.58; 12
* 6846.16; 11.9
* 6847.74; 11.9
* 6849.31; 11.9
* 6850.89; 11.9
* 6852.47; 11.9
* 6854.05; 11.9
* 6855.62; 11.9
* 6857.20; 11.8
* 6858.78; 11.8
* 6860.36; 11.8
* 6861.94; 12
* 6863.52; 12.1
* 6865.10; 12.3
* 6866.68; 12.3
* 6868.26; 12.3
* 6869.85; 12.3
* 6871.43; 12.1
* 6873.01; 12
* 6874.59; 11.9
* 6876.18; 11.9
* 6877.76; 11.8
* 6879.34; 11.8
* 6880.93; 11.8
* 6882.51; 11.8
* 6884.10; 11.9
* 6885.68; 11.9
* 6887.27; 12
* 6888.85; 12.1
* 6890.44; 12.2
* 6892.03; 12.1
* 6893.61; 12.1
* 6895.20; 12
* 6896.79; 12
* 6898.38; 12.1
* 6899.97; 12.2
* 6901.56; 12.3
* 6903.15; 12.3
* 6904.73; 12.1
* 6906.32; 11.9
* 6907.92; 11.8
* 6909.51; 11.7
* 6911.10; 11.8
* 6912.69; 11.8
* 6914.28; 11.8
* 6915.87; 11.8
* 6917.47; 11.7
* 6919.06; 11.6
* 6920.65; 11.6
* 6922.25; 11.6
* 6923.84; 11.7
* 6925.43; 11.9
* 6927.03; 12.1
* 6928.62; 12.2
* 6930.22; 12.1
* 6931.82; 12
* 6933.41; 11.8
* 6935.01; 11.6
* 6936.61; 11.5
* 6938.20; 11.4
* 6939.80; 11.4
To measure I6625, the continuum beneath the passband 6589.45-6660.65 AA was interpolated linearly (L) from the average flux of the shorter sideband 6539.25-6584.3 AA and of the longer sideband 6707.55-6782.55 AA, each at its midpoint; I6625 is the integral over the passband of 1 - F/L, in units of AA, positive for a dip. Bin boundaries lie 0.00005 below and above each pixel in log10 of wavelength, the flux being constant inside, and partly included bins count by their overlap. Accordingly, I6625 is -3.98 AA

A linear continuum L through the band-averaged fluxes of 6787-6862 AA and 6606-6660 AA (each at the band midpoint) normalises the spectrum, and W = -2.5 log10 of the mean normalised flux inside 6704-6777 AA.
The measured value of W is 0.03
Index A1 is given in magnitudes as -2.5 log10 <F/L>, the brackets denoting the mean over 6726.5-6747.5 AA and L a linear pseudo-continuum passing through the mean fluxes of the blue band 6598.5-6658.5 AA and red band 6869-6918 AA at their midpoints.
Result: 0.05 mag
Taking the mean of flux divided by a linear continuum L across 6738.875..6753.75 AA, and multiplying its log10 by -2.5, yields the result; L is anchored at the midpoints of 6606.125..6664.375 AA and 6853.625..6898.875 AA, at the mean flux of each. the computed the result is 0.07 mag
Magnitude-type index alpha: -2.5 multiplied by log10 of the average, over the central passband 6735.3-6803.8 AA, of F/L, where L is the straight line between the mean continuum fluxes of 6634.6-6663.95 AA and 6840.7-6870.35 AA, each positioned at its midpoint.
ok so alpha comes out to 0.041 mag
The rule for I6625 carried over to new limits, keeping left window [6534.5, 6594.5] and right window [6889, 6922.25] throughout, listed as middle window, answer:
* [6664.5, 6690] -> 0.34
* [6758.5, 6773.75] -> 0.62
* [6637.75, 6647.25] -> -0.41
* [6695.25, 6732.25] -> -1.18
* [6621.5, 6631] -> -0.38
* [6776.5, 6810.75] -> -0.26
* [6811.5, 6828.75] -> -0.14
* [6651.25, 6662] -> -0.81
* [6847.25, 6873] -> -0.16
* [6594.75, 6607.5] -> -1.04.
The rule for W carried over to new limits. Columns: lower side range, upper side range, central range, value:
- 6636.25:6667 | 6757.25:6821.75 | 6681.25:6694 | 0.02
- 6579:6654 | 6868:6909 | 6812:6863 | 0.01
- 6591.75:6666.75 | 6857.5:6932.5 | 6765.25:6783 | 0.04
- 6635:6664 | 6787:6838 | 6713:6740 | 0.03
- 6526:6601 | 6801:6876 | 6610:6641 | -0.03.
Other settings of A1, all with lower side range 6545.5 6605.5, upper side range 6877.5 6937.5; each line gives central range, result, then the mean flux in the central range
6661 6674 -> 0.02 mag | 11.7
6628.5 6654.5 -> -0.04 mag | 12.5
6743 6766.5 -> 0.03 mag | 11.6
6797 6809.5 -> 0.02 mag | 11.7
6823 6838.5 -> 0.01 mag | 11.8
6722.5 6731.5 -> 0.00 mag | 12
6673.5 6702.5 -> -0.03 mag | 12.3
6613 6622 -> -0.04 mag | 12.4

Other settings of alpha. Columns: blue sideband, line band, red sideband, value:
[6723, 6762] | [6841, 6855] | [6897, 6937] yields -0.009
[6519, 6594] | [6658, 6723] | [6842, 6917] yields -0.018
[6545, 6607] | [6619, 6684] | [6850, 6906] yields -0.024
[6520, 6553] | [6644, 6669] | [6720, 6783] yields -0.039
